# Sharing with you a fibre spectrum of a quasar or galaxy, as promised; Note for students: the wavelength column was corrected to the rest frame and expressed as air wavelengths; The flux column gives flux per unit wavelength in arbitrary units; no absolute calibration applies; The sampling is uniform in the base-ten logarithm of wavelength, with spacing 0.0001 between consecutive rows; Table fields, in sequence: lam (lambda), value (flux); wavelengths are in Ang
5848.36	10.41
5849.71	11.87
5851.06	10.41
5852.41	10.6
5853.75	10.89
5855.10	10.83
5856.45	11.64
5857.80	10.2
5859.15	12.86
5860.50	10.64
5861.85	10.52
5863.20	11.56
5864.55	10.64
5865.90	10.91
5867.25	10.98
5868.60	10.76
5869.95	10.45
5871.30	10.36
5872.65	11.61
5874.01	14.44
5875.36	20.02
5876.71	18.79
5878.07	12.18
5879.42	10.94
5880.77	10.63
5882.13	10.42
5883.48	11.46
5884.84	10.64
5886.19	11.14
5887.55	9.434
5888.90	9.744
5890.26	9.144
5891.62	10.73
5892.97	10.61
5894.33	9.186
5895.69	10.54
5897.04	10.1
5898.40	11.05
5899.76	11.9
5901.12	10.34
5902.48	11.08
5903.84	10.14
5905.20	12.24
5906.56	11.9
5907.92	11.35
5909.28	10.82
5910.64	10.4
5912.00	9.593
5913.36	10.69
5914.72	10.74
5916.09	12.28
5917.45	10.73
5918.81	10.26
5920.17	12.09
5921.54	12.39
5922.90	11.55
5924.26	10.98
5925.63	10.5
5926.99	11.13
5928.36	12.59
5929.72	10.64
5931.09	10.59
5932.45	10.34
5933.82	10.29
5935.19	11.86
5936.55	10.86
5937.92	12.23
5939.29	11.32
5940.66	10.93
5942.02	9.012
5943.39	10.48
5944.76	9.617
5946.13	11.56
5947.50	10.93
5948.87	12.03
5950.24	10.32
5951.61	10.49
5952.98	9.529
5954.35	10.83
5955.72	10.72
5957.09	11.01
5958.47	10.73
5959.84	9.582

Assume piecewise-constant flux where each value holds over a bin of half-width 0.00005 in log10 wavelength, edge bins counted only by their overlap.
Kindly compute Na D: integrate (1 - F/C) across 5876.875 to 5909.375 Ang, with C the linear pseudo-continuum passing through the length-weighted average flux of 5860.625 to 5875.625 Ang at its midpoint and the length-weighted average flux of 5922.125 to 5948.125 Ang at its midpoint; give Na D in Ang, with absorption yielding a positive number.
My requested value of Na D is 1.6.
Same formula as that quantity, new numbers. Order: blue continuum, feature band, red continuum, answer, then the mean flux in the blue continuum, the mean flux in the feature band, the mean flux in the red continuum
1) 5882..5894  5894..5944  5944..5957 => -2.2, 10.3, 11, 10.7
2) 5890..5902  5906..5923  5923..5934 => -0.6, 10.5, 11.1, 10.9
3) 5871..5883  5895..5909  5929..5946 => 1.4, 13.3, 11.1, 10.7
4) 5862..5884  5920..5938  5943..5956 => -0.3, 12.2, 11.2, 10.7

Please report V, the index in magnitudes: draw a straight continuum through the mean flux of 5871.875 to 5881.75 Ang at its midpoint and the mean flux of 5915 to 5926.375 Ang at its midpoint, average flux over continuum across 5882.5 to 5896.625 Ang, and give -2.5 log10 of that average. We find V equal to 0.27 mag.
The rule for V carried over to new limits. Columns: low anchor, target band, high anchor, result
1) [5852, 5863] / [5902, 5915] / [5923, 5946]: 0.00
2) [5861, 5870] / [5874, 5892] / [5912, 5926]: -0.10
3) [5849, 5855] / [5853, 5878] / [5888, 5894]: -0.15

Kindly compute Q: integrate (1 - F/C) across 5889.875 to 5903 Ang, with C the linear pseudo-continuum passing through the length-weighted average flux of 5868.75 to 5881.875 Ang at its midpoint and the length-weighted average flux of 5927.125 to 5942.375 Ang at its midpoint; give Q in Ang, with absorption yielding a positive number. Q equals 2.0 Ang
